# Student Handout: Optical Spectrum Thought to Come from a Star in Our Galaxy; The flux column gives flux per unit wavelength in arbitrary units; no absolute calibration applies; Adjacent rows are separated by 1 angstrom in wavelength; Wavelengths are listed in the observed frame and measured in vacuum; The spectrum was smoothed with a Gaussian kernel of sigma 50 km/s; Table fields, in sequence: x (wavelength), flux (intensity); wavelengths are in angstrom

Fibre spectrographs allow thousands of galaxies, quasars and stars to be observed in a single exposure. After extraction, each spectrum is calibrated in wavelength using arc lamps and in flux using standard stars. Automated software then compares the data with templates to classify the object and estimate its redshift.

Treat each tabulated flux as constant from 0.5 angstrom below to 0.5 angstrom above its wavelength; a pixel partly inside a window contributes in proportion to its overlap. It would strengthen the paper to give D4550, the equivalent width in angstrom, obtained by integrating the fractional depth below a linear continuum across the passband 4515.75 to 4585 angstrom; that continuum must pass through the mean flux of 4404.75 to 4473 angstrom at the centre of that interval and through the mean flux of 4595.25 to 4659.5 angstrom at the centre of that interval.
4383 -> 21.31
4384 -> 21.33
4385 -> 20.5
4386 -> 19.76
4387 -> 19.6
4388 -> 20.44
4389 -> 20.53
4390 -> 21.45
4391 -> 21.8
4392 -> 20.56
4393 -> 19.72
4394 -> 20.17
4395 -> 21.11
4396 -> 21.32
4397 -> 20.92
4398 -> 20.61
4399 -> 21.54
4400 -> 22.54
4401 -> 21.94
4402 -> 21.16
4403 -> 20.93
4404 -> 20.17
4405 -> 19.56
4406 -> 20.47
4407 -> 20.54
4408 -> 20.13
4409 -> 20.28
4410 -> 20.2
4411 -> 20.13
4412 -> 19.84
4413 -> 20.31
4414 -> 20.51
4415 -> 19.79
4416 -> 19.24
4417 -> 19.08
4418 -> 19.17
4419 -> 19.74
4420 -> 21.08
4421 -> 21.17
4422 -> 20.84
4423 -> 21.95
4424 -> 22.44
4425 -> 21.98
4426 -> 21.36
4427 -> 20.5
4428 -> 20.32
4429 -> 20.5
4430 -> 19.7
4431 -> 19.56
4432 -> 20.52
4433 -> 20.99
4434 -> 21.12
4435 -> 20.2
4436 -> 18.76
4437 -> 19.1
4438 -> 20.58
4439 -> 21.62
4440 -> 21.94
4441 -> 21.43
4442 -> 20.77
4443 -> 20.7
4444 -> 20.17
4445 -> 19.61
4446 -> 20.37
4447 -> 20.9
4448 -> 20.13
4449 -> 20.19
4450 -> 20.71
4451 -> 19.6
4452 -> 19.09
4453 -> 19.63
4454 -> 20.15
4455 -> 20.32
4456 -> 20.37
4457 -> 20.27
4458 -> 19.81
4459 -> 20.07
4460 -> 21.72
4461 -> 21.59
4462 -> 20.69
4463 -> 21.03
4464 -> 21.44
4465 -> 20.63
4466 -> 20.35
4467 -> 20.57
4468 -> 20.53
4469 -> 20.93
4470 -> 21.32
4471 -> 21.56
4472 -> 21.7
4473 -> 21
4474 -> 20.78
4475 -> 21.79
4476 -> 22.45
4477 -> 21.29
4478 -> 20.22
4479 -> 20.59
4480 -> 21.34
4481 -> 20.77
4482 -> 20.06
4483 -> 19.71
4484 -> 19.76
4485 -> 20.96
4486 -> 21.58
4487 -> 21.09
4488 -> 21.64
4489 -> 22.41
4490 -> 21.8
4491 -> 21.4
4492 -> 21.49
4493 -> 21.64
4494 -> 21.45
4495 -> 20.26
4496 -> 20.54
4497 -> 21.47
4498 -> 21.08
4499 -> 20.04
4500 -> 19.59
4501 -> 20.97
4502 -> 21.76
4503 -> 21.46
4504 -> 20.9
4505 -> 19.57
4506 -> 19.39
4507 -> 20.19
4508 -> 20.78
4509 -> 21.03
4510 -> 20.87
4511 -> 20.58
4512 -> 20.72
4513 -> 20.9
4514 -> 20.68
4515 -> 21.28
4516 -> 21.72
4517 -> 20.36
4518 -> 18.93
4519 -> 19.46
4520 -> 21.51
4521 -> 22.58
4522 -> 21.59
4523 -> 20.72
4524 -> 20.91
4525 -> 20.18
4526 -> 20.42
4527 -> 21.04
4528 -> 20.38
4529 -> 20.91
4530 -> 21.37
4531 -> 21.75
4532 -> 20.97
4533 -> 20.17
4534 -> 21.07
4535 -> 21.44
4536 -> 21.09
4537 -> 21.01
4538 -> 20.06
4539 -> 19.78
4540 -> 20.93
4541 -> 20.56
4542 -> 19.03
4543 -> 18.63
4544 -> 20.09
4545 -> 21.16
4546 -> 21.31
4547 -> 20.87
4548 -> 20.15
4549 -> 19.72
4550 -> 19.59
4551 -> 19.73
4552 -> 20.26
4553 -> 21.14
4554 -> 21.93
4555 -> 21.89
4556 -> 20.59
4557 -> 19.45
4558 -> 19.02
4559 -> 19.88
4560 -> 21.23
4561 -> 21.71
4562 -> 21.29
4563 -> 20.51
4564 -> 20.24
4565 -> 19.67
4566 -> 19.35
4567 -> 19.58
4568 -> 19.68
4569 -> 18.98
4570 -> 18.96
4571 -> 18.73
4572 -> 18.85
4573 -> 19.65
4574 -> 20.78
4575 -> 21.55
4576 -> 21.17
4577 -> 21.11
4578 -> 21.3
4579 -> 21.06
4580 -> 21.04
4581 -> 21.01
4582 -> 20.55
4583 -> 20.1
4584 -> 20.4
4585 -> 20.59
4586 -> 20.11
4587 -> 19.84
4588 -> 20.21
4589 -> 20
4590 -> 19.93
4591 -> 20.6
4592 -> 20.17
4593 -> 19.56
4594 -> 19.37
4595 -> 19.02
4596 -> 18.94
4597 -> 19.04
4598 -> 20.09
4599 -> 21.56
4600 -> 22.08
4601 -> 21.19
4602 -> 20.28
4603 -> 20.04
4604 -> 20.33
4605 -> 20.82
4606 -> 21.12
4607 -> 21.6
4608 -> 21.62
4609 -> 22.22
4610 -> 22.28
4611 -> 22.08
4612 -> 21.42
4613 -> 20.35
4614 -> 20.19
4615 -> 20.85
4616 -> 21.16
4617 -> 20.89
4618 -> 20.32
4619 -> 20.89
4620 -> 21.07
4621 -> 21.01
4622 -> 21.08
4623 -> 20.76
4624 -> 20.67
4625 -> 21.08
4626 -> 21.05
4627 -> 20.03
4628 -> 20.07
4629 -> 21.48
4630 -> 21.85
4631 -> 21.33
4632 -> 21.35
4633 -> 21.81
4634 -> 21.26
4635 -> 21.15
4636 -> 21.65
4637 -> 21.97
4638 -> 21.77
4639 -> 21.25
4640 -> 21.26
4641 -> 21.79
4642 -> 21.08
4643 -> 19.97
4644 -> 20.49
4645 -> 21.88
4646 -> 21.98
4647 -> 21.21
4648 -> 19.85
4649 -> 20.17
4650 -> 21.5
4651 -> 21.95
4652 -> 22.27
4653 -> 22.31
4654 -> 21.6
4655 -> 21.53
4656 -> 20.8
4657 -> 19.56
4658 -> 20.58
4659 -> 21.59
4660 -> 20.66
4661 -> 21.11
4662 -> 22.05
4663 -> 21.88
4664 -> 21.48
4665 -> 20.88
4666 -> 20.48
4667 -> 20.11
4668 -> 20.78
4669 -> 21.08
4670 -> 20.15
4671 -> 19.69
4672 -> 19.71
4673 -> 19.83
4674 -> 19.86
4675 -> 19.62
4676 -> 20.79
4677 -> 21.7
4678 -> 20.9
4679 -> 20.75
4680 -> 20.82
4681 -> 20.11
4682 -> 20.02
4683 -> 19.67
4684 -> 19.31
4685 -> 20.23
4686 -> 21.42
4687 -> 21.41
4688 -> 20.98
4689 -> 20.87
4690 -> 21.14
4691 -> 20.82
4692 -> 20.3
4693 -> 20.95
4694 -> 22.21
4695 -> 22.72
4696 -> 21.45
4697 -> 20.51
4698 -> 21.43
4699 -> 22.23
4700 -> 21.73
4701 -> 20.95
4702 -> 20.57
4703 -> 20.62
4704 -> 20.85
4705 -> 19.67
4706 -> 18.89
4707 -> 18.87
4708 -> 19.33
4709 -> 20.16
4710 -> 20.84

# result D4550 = 1.1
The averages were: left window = 20.5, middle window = 20.5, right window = 21.1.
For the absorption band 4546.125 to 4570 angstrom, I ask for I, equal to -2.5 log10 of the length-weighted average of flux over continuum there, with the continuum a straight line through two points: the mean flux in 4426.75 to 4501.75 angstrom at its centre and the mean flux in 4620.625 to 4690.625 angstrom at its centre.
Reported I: 0.03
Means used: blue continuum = 20.7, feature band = 20.3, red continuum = 20.9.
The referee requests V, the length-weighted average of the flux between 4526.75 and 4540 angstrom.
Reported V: 20.8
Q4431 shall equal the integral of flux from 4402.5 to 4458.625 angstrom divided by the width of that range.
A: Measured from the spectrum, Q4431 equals 20.4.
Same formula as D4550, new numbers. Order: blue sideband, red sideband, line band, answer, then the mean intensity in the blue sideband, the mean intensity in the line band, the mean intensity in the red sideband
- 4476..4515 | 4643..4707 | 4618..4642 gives -0.4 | 20.9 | 21.2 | 20.8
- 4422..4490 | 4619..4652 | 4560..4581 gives 0.7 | 20.7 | 20.3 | 21.2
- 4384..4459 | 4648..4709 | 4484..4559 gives -0.5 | 20.5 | 20.7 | 20.8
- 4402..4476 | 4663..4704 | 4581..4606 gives 0.5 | 20.5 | 20.2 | 20.8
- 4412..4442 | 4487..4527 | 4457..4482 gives -0.3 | 20.5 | 21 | 20.9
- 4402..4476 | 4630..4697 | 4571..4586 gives 0.2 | 20.5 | 20.6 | 21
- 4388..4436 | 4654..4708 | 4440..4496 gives -0.5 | 20.6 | 20.8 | 20.7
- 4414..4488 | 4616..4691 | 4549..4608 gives 1.4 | 20.6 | 20.3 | 20.9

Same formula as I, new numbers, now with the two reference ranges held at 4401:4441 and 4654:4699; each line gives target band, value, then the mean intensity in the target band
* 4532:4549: 0.009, 20.5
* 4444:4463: 0.011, 20.3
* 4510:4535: -0.013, 20.9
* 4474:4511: -0.018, 20.9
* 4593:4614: -0.001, 20.7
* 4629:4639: -0.041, 21.6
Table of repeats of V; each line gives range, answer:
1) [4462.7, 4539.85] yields 20.9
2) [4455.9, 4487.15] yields 20.9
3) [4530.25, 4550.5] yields 20.5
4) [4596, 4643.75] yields 21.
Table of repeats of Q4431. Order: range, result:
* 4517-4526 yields 20.7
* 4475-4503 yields 21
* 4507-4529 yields 20.8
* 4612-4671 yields 21.1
